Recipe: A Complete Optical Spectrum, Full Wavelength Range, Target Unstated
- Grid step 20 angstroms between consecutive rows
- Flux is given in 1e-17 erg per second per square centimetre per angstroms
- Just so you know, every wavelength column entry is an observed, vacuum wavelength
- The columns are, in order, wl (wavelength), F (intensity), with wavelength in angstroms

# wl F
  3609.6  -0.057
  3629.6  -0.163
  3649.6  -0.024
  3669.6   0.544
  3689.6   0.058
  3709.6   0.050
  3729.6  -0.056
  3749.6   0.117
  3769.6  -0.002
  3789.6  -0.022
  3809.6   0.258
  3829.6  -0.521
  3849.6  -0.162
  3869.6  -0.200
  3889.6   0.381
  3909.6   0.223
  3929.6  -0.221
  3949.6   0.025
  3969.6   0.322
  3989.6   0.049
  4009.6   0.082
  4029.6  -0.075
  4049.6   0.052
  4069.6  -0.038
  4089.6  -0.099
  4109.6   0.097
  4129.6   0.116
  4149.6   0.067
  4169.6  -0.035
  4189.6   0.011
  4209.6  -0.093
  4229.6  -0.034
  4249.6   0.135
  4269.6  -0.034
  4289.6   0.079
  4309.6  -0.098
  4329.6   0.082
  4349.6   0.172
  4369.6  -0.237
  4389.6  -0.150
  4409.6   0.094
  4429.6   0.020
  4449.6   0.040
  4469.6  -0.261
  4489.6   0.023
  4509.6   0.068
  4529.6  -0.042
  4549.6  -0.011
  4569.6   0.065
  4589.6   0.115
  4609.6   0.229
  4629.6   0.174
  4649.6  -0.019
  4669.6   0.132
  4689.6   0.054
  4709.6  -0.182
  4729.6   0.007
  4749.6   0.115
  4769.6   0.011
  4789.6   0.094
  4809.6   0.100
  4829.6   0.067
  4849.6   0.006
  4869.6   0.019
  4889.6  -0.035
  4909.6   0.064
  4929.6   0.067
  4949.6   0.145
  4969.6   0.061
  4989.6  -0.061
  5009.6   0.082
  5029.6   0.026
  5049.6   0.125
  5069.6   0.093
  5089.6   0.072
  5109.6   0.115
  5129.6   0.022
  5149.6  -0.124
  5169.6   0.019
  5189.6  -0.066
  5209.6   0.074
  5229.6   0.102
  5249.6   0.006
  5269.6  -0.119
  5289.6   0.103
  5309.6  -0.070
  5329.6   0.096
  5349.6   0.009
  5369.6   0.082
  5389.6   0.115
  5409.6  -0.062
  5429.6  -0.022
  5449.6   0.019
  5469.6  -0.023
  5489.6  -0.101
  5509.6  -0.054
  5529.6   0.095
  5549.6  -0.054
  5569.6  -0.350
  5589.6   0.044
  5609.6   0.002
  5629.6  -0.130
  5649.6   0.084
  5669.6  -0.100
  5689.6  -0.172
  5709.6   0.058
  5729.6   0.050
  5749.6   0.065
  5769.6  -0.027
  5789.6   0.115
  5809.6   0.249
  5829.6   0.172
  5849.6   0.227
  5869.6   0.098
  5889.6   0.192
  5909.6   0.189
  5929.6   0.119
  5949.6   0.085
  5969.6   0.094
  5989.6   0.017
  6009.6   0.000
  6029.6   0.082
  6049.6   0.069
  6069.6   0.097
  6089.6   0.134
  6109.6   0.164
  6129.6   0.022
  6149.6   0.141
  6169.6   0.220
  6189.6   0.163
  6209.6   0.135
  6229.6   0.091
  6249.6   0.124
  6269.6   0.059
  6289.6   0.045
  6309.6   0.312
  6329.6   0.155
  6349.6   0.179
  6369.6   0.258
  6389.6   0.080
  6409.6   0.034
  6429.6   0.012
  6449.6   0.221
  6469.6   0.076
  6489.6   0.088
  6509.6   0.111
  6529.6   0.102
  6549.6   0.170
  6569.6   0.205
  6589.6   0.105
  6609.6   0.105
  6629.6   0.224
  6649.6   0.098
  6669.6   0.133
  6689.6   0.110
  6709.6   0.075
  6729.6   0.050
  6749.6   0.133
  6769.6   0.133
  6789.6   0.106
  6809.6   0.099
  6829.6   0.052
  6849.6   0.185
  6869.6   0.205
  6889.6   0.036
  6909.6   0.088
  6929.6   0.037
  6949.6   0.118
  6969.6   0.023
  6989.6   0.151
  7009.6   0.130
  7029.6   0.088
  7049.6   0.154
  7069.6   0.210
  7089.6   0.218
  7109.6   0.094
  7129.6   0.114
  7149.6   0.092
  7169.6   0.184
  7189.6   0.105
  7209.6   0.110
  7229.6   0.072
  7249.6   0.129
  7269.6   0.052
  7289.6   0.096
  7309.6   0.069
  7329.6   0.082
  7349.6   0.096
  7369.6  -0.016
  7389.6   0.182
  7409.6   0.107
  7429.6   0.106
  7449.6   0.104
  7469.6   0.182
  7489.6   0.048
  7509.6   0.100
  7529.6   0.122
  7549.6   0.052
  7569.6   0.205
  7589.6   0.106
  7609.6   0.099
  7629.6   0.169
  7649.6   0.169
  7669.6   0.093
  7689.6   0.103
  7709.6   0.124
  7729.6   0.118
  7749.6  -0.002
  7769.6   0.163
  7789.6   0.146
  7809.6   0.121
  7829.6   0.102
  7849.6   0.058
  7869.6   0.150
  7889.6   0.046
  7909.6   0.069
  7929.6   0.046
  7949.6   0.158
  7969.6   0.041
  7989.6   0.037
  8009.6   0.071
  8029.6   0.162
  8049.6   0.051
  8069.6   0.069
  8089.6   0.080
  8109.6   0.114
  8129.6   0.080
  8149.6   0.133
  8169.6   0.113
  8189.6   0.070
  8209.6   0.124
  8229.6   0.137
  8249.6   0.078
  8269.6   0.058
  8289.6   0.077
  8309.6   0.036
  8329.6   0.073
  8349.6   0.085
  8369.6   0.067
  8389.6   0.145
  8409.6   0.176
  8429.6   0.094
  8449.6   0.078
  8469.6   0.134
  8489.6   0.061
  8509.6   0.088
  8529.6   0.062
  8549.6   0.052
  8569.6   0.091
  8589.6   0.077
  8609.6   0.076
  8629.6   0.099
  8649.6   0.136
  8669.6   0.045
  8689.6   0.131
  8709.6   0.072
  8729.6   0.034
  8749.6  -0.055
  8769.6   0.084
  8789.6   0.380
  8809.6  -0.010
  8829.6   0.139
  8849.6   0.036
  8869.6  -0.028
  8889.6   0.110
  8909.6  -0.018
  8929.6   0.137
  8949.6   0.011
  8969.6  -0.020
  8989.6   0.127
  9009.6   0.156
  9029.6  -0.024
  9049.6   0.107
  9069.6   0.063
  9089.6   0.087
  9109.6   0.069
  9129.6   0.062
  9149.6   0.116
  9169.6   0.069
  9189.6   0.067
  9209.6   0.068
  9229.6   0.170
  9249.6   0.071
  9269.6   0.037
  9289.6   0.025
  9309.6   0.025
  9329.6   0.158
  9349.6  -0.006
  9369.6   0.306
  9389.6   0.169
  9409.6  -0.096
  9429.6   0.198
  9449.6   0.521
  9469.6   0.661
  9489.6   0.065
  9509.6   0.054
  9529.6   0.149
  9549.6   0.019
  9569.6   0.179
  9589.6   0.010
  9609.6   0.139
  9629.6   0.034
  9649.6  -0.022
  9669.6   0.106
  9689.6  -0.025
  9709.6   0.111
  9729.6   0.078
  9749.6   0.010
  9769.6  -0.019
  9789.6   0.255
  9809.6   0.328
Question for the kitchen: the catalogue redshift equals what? 1.537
